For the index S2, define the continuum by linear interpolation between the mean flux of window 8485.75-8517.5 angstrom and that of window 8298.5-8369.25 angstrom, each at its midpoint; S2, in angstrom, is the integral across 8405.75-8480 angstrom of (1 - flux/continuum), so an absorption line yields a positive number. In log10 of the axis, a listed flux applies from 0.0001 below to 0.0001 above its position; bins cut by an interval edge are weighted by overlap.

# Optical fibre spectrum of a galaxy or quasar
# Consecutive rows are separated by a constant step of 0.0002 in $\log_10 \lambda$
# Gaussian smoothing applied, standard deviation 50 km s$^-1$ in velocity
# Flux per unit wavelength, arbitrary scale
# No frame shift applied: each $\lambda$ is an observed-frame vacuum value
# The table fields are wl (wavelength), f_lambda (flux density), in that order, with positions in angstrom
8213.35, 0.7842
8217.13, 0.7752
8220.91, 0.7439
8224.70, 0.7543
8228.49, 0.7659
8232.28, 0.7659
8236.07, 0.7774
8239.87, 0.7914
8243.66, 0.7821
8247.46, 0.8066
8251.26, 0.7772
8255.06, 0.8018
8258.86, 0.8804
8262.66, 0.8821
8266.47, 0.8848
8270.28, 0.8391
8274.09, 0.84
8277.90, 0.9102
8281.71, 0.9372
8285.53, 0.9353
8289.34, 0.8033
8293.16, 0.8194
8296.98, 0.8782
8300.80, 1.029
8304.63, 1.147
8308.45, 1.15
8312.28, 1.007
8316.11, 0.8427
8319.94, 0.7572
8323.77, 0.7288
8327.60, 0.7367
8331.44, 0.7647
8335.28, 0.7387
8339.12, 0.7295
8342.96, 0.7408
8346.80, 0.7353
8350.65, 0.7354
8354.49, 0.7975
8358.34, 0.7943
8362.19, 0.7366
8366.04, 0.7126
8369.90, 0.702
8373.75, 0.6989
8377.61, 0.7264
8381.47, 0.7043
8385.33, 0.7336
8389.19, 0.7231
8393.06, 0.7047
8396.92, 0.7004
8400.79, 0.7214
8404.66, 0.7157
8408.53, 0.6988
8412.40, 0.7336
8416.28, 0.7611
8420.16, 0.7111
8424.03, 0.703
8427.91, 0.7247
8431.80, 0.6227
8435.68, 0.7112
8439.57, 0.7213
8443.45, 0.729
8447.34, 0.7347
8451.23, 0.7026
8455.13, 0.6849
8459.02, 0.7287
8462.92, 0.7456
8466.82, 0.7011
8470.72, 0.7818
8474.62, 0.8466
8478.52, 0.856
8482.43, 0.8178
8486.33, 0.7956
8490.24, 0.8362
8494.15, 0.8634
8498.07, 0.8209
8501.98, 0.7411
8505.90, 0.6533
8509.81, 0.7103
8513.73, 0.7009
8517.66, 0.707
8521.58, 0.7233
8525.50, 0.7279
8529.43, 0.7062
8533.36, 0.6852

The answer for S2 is 4.9 angstrom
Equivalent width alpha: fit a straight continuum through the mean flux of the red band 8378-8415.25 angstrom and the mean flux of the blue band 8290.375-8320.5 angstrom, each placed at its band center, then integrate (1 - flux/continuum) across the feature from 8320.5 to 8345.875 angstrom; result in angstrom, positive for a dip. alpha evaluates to 4.1 angstrom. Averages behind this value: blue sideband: 0.958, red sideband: 0.717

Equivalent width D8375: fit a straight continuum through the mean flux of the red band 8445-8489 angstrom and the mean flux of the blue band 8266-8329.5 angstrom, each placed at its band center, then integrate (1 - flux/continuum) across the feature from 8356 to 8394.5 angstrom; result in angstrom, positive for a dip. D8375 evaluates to 5.1 angstrom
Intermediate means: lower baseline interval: 0.897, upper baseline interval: 0.764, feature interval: 0.725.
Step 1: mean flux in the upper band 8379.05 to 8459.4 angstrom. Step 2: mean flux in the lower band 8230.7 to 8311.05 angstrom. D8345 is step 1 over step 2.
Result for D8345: 0.8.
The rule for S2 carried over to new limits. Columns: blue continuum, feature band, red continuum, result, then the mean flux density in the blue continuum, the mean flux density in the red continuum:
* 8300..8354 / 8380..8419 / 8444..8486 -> 3.8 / 0.841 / 0.76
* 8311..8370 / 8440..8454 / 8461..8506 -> 1.2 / 0.766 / 0.794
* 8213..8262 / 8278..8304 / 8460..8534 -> -4.4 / 0.788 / 0.76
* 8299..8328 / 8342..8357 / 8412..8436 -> 1.8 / 0.934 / 0.708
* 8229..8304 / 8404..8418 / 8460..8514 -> 1.3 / 0.853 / 0.778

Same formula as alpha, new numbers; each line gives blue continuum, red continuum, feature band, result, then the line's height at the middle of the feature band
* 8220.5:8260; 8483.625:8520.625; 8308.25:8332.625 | -1.9 angstrom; 0.778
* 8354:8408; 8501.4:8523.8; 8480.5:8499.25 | -3.2 angstrom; 0.708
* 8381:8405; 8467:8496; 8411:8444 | 1.9 angstrom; 0.756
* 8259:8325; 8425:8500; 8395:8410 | 1.9 angstrom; 0.811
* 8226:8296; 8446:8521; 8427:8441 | 1.5 angstrom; 0.775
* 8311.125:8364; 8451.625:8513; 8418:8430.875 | 1.1 angstrom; 0.77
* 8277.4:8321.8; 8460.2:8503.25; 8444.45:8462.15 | 2.3 angstrom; 0.821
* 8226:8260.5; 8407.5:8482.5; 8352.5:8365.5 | -0.2 angstrom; 0.759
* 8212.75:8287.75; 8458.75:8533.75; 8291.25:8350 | -3.4 angstrom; 0.805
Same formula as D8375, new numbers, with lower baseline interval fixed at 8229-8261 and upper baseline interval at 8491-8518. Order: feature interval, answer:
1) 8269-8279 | -0.9 angstrom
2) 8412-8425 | 0.6 angstrom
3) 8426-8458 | 2.3 angstrom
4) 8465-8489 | -1.5 angstrom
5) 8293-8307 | -3.7 angstrom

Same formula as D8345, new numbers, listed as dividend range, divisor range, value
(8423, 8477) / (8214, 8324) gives 0.85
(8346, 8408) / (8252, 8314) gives 0.79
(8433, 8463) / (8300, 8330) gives 0.78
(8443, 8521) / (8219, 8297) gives 0.92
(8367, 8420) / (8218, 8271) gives 0.89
